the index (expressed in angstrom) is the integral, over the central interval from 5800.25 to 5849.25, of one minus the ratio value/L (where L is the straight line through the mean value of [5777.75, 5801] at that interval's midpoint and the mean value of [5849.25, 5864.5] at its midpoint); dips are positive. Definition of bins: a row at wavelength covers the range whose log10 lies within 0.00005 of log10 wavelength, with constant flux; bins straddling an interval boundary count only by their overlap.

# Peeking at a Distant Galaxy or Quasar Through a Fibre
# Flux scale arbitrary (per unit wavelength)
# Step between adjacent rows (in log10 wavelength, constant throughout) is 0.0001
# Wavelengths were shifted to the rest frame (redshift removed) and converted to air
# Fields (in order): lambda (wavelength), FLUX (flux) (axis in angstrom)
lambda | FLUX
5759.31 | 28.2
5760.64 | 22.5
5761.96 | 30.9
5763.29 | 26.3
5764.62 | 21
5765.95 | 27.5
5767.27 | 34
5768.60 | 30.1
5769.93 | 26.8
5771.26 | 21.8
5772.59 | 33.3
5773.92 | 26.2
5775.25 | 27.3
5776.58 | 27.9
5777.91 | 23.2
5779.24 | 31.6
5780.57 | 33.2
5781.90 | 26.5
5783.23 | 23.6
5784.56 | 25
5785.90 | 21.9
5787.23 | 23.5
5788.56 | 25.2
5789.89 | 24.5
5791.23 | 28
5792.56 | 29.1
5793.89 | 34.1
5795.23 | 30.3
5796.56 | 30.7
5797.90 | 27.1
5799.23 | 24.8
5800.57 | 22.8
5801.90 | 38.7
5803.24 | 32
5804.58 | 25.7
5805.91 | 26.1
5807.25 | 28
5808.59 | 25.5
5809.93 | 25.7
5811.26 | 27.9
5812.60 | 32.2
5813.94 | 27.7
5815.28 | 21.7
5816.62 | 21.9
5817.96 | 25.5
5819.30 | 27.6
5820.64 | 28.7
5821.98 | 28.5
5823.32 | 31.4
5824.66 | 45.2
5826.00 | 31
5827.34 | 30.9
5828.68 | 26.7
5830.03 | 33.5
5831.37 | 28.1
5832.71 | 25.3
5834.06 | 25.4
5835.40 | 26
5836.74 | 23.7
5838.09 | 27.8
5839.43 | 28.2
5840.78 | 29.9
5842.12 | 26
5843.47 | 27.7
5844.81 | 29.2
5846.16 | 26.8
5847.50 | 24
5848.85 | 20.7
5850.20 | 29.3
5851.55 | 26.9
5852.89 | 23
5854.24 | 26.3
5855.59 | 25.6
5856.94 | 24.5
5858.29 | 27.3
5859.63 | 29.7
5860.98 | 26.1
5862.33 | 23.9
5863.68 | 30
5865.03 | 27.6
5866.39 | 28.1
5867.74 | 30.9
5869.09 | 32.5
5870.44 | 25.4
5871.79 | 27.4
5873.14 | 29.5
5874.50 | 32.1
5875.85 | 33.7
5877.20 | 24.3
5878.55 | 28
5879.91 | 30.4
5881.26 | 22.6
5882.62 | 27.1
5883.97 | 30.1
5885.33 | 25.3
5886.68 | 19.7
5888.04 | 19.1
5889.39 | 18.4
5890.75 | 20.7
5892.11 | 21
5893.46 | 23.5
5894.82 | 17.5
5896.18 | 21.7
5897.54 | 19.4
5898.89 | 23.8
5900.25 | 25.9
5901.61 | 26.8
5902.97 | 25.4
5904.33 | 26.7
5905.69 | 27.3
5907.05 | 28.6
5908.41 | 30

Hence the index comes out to -2.3 angstrom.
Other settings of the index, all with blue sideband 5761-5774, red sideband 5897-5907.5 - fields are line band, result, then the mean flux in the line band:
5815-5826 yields -1.0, 29.2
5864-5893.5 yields -0.5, 26.3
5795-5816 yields -0.6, 27.9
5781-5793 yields 0.9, 25.3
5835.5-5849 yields -0.1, 26.6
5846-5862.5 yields 0.4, 25.7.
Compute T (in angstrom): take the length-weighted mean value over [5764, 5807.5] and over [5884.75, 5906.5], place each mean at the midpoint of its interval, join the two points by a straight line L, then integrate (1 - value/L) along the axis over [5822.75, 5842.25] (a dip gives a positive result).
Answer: -2.9 angstrom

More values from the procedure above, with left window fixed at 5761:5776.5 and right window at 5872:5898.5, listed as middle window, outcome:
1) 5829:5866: -1.8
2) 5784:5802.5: -0.4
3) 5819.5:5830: -2.2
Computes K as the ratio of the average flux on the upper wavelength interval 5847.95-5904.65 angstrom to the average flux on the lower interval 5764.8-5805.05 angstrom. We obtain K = 0.92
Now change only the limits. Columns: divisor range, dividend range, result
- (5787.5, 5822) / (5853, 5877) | 1.02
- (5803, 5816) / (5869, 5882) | 1.05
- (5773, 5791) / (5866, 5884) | 1.09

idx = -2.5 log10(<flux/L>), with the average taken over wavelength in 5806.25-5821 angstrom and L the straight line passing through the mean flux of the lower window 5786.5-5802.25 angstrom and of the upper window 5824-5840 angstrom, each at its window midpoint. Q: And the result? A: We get 0.09 mag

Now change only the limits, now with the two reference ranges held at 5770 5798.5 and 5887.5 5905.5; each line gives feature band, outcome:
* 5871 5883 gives -0.212 mag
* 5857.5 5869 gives -0.178 mag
